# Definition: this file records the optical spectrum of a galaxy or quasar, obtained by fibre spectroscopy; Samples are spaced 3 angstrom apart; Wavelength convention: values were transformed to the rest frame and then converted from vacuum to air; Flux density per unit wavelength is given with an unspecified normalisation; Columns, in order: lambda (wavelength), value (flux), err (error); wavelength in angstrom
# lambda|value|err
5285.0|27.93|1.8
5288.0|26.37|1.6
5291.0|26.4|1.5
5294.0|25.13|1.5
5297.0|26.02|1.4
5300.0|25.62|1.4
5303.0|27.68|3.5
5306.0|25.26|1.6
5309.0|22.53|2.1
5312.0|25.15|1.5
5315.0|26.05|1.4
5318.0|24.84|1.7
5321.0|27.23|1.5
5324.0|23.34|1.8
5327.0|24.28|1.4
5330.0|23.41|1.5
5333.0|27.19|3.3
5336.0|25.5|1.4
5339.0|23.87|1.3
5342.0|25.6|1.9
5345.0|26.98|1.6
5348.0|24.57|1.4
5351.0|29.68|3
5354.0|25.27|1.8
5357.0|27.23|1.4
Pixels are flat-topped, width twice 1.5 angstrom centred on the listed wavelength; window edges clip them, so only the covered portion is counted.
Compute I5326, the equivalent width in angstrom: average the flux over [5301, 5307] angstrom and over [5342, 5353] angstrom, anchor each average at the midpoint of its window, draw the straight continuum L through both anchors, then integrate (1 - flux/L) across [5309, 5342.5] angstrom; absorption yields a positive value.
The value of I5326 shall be 2.1 angstrom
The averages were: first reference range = 26.5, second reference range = 26.8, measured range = 25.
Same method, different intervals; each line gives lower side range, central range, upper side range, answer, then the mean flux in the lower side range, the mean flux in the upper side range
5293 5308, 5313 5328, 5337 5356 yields 0.43 angstrom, 25.9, 26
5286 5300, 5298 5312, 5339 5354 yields 0.42 angstrom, 26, 26.3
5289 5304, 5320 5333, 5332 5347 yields 0.55 angstrom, 26.1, 25.7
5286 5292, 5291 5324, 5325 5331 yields -0.34 angstrom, 26.5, 23.8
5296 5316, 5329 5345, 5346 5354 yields 0.63 angstrom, 25.4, 26.8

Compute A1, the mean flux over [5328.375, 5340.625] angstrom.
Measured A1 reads 25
